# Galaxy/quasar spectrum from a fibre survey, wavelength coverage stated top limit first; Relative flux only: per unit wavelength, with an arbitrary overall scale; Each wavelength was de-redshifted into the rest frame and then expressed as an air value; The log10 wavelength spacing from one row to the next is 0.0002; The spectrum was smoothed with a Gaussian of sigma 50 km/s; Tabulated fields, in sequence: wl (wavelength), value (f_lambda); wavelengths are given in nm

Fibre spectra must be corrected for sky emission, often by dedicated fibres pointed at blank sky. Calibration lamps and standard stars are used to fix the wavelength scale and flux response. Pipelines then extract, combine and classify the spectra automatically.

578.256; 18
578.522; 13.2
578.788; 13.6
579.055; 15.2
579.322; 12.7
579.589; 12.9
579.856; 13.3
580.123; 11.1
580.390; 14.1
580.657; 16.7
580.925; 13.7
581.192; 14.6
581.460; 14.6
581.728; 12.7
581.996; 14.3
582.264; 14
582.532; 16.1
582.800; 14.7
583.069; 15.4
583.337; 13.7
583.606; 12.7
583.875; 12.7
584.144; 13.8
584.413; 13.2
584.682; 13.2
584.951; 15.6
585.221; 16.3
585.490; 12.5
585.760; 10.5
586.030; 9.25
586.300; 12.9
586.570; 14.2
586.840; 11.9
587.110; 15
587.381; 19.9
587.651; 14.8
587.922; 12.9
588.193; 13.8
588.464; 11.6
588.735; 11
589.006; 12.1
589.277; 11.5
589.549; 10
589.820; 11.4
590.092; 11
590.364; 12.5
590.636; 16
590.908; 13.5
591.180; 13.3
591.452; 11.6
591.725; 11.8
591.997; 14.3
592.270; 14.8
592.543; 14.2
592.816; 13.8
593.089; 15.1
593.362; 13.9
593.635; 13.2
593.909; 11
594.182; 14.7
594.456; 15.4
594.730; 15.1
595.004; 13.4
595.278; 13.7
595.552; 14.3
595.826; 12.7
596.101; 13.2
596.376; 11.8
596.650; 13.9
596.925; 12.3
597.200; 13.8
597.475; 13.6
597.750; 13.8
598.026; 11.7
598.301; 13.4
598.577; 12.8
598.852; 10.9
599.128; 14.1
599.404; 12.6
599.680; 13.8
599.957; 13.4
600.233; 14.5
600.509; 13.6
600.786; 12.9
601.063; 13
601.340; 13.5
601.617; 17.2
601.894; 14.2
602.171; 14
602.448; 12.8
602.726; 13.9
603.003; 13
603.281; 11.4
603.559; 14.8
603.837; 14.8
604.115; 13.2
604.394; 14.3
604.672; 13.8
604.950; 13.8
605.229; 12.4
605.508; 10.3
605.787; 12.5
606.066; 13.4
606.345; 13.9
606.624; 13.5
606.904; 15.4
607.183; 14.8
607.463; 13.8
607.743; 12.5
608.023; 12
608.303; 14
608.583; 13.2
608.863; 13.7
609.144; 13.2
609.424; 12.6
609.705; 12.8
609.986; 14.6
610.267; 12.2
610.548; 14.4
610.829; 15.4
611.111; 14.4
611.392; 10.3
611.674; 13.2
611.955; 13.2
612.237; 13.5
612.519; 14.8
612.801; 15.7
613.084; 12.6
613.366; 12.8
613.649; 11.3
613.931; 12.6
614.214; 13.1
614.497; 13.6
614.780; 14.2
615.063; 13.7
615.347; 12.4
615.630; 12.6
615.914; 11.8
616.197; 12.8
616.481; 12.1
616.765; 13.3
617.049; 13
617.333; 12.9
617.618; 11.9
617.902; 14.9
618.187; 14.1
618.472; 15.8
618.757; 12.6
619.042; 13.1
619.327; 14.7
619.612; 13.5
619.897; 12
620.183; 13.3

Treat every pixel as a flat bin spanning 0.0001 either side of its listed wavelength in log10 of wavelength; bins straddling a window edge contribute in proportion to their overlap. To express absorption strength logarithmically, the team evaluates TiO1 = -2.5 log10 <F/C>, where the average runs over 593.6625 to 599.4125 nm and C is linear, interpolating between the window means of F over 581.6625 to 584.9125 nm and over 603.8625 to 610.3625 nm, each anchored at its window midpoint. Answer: 0.03 mag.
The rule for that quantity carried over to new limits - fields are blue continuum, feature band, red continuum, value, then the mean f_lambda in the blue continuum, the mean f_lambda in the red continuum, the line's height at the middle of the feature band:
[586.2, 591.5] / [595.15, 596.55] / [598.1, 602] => 0.016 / 13.1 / 13.5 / 13.4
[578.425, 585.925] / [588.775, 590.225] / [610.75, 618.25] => 0.217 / 13.8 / 13.2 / 13.7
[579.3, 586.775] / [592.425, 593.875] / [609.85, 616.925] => -0.027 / 13.6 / 13.2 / 13.5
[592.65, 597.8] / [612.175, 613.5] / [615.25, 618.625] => -0.054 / 13.6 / 13.1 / 13.2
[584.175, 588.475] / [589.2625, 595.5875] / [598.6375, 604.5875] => 0.025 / 13.7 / 13.6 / 13.6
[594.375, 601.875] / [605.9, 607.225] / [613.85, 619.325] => -0.060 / 13.5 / 13.2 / 13.4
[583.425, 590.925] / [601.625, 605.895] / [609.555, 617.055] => -0.021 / 13.1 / 13.2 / 13.1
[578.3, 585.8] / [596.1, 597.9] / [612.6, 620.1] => 0.034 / 13.9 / 13.2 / 13.6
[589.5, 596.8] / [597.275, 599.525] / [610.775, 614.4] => 0.036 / 13.4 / 13.3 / 13.3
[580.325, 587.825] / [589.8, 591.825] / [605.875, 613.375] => 0.097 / 14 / 13.6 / 13.9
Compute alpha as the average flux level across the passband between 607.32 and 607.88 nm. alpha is 13.1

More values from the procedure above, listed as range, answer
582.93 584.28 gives 13.7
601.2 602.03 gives 15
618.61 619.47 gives 13.5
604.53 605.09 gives 13.8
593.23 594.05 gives 12.7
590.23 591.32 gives 13.8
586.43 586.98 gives 13.1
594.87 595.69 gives 13.8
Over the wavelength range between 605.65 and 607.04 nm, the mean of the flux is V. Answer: 13.7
